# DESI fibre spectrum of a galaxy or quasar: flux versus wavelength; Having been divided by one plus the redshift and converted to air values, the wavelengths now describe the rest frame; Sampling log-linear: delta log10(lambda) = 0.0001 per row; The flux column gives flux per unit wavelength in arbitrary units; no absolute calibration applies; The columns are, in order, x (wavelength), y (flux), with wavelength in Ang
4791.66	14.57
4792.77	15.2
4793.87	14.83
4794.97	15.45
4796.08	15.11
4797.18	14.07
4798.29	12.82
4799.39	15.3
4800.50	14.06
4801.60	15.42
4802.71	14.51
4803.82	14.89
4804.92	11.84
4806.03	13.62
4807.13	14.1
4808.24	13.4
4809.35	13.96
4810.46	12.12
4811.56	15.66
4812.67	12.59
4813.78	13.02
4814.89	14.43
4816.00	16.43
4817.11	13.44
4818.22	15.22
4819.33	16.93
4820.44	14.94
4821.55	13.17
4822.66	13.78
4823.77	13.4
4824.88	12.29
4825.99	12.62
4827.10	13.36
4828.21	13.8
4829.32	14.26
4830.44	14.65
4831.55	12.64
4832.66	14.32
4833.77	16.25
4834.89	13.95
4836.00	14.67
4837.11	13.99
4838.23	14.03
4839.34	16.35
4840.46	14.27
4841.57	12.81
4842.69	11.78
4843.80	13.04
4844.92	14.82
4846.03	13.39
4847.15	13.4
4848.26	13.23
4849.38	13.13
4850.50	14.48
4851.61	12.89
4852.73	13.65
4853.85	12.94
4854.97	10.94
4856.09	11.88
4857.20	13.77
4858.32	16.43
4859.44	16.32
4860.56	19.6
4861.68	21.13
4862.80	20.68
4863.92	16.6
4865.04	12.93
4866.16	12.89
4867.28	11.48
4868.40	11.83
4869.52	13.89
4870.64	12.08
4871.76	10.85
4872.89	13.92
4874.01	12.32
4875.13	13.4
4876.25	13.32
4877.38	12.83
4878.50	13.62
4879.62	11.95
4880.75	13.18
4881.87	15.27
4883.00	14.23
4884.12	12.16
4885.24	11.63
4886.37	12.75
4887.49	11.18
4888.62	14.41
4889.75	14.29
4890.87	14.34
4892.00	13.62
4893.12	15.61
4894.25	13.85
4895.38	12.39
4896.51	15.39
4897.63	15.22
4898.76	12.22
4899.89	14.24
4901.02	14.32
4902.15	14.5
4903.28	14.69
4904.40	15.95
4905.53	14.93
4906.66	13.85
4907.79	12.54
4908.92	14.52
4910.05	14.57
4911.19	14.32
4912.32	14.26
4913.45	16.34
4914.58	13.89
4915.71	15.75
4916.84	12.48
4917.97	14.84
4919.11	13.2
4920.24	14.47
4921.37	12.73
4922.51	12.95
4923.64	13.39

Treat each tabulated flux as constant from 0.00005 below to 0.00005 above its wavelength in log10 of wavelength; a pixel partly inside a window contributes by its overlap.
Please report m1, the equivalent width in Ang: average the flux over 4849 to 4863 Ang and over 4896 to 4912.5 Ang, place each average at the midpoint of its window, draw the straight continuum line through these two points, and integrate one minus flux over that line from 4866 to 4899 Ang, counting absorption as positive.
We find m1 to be 3.3 Ang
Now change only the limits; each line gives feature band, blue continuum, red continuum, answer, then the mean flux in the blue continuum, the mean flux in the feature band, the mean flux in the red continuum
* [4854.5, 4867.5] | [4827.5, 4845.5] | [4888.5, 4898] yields -1.2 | 14.1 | 15.5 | 14.3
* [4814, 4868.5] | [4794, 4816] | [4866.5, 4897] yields -2.5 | 14.1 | 14.3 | 13.2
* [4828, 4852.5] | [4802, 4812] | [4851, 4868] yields 1.0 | 13.8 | 13.9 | 14.9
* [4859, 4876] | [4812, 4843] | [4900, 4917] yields -0.4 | 14.1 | 14.6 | 14.5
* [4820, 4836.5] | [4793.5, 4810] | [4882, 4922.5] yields 0.3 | 14.2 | 13.9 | 14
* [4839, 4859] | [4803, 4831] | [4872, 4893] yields 0.1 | 13.9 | 13.5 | 13.3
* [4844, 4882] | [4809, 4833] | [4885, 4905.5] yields 0.1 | 14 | 13.9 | 14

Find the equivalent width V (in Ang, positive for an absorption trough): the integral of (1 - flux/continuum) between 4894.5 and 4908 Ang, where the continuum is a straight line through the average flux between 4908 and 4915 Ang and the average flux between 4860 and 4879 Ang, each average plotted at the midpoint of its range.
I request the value 0.3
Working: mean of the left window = 14.3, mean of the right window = 14.5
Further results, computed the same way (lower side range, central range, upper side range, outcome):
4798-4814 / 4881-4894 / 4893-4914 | 0.6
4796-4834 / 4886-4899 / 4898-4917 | 0.4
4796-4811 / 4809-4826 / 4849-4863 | 0.2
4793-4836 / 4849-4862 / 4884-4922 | -0.5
